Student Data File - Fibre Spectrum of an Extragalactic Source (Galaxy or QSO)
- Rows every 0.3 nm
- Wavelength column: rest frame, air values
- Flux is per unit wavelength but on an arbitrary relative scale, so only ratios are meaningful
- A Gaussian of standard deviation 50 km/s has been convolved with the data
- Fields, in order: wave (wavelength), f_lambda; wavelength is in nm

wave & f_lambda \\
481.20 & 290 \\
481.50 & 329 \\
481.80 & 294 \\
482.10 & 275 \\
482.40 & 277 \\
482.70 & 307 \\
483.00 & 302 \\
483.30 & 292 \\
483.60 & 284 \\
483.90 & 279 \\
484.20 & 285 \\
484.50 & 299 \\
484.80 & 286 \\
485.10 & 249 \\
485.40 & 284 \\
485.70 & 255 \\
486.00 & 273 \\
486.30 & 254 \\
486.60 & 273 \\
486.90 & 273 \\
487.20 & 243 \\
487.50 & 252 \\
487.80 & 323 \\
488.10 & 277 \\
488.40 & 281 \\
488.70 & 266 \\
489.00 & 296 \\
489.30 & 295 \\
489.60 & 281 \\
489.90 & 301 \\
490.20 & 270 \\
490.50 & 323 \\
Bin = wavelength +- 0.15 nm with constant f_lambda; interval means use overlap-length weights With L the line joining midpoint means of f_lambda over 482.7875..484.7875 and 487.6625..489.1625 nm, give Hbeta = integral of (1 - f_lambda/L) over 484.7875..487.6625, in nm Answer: 0.26 nm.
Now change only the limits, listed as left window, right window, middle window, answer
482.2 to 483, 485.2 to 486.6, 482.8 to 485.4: -0.037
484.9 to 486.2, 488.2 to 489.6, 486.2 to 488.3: 0.027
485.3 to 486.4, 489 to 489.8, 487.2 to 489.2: 0.017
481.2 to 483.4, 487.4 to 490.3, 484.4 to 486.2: 0.111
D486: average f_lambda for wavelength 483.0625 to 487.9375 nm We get 276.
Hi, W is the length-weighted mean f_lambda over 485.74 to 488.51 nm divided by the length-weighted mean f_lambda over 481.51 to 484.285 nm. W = 0.93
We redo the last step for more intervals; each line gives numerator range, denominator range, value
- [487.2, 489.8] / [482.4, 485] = 0.97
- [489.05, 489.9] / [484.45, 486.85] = 1.08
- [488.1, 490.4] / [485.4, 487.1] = 1.07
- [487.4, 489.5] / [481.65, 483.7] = 0.98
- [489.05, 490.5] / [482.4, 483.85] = 0.99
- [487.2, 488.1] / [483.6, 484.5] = 0.98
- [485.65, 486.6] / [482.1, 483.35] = 0.90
